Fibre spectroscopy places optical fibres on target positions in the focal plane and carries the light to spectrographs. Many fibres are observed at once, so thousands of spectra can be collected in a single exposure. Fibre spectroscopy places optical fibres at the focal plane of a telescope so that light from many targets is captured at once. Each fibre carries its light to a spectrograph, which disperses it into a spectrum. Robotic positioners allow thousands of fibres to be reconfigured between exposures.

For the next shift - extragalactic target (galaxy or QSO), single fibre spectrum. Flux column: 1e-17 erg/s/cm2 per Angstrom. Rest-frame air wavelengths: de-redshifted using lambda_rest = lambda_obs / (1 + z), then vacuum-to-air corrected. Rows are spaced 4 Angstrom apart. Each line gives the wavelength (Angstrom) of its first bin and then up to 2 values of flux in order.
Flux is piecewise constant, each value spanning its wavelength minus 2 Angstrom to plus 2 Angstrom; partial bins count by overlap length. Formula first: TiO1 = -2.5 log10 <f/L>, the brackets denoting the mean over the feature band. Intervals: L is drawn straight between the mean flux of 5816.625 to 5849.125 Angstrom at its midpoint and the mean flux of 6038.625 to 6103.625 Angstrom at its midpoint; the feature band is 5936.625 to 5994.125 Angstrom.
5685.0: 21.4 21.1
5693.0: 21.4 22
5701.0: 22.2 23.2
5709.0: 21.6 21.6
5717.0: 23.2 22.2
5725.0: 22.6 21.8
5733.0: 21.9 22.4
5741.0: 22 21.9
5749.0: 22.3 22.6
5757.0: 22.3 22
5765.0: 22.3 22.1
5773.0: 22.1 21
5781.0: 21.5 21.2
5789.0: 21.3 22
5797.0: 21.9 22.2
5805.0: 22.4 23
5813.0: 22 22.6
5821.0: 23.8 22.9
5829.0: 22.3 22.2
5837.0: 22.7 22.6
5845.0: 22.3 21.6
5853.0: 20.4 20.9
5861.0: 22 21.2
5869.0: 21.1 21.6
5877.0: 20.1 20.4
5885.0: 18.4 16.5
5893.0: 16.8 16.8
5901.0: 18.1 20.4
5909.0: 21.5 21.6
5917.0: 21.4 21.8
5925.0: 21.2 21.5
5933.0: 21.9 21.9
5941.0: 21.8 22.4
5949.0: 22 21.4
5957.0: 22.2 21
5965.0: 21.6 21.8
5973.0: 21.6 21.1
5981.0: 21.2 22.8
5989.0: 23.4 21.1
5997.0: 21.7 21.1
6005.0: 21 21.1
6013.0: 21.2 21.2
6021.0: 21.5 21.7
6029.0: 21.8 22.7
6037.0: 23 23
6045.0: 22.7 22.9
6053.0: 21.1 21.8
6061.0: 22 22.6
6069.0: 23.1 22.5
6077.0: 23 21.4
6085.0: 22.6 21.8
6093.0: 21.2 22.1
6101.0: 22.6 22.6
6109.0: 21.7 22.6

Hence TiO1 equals 0.03 mag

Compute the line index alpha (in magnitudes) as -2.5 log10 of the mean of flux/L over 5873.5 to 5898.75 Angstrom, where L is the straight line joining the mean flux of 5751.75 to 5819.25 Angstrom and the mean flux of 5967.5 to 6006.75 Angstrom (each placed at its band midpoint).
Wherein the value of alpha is 0.19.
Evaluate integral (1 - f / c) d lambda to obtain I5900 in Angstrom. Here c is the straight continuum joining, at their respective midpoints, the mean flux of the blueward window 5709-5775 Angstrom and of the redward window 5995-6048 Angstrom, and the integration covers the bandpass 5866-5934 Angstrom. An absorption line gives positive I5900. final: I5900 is 6.0 Angstrom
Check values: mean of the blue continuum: 22.2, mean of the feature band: 20.1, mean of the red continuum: 21.8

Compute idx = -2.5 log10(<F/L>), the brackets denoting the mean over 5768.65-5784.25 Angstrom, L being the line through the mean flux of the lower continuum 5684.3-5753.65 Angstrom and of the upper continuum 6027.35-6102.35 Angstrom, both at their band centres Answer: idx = 0.03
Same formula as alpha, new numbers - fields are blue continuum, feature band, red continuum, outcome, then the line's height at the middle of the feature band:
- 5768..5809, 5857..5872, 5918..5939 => 0.02 mag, 21.7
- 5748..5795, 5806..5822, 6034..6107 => -0.04 mag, 21.9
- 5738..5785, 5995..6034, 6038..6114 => 0.04 mag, 22.2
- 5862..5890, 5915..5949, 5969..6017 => -0.05 mag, 20.8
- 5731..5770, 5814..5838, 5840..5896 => -0.09 mag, 21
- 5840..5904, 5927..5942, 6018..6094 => -0.05 mag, 20.8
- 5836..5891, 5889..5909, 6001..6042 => 0.16 mag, 21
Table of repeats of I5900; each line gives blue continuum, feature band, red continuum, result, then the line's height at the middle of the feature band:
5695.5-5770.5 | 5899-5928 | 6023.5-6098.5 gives 1.78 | 22.2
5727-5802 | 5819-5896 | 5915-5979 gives 2.86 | 21.8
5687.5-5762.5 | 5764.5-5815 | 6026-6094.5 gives 0.57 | 22.2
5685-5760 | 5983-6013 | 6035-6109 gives 0.76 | 22.3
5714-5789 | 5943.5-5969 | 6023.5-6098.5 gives 0.50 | 22.2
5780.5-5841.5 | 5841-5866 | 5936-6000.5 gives 0.74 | 22.2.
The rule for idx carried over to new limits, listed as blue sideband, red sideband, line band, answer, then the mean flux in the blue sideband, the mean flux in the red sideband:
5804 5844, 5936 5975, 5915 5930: 0.03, 22.6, 21.8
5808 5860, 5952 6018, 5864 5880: 0.06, 22.2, 21.6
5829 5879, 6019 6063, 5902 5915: 0.04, 21.6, 22.2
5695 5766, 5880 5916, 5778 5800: -0.03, 22.2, 19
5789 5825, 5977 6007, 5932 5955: 0.00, 22.4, 21.7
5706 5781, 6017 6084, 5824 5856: 0.00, 22.1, 22.3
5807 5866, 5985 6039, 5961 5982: 0.02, 22.2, 21.8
